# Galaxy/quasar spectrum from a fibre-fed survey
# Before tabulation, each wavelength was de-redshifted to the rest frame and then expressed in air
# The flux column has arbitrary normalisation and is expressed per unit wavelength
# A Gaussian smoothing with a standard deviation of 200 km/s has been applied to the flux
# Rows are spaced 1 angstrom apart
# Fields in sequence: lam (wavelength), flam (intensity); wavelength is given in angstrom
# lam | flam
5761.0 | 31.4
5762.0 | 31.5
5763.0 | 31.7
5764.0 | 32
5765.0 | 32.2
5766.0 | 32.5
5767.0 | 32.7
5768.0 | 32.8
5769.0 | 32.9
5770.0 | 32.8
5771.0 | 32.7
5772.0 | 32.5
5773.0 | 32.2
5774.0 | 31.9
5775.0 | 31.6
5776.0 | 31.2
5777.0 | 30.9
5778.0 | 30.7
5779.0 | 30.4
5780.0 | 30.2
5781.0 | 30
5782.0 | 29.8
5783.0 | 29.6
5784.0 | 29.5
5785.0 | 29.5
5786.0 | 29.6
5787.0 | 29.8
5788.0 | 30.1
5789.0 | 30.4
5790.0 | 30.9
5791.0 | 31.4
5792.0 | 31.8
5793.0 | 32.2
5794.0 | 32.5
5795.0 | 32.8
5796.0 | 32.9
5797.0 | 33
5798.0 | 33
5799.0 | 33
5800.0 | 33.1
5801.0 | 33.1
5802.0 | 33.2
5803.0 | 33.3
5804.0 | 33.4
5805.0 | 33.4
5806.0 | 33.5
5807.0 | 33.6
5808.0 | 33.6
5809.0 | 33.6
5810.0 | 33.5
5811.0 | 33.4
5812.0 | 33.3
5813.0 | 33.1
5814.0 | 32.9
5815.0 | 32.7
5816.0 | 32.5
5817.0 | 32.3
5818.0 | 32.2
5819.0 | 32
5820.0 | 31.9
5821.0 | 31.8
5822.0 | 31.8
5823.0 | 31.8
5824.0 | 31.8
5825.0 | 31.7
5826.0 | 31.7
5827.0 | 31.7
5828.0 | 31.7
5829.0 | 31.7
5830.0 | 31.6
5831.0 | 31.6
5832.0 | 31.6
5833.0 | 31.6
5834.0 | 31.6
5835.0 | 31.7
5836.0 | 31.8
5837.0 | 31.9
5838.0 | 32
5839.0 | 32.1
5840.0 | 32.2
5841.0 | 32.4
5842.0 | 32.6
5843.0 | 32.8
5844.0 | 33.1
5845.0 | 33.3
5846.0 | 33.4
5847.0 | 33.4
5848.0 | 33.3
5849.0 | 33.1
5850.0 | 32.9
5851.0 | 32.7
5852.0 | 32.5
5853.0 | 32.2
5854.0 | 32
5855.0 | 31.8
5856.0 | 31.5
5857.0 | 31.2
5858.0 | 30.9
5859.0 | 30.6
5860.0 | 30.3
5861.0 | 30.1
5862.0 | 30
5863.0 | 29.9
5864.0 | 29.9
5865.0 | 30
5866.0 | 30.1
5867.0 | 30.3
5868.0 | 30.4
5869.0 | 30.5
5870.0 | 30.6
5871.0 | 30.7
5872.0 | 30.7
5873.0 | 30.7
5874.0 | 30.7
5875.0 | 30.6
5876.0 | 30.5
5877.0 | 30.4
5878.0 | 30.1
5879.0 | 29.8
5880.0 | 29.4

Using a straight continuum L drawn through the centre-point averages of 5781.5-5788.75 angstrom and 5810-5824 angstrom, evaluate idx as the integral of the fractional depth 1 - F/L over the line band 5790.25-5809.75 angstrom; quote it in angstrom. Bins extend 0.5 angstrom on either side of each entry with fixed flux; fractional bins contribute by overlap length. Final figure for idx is -1.2 angstrom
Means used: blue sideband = 29.7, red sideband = 32.5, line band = 32.9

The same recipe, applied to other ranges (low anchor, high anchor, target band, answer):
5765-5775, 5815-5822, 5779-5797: 0.9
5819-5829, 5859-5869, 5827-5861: -1.2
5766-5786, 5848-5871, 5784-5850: -2.3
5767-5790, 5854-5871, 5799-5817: -1.4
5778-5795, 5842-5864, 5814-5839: -0.4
